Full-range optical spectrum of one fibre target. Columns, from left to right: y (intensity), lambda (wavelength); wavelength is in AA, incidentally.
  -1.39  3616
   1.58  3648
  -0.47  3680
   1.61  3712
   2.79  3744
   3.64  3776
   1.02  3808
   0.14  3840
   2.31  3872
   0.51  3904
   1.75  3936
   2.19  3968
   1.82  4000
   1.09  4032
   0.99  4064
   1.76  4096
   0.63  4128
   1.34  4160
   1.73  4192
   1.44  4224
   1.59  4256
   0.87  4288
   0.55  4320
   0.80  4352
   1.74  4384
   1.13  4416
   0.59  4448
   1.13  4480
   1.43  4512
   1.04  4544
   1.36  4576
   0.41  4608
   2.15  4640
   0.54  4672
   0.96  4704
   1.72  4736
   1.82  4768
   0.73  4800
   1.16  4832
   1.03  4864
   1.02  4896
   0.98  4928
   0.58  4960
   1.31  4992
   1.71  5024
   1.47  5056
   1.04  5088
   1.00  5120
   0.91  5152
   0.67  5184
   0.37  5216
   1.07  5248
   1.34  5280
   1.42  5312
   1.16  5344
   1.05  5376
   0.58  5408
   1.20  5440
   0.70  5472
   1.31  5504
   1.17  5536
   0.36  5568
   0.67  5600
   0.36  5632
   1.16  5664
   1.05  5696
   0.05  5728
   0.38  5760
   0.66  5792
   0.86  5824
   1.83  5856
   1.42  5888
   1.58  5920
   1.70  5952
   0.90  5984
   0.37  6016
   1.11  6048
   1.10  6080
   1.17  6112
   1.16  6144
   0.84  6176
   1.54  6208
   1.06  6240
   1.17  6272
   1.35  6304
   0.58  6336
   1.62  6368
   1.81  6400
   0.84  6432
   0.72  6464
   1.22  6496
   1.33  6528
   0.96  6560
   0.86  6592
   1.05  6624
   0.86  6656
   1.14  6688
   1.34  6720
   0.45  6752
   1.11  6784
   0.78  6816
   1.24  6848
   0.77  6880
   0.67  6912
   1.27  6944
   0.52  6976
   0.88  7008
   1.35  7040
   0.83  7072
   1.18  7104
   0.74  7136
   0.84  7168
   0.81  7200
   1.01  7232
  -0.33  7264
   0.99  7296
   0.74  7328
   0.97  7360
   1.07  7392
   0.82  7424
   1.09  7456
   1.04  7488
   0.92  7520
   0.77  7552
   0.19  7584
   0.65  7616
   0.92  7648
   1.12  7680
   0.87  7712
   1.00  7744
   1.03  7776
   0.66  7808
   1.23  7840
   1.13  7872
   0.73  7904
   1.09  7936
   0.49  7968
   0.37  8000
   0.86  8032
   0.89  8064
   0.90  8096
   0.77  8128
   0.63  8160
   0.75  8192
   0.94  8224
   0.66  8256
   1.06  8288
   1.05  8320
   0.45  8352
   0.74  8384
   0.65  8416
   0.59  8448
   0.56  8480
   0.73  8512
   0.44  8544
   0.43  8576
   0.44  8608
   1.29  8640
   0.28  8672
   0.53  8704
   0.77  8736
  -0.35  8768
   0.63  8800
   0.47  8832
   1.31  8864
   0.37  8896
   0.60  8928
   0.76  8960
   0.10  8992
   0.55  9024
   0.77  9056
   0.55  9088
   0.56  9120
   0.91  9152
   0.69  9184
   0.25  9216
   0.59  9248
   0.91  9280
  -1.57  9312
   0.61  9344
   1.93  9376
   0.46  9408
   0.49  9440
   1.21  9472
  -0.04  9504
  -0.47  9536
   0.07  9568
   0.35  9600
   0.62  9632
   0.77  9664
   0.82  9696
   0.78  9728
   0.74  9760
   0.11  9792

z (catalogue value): 0.33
